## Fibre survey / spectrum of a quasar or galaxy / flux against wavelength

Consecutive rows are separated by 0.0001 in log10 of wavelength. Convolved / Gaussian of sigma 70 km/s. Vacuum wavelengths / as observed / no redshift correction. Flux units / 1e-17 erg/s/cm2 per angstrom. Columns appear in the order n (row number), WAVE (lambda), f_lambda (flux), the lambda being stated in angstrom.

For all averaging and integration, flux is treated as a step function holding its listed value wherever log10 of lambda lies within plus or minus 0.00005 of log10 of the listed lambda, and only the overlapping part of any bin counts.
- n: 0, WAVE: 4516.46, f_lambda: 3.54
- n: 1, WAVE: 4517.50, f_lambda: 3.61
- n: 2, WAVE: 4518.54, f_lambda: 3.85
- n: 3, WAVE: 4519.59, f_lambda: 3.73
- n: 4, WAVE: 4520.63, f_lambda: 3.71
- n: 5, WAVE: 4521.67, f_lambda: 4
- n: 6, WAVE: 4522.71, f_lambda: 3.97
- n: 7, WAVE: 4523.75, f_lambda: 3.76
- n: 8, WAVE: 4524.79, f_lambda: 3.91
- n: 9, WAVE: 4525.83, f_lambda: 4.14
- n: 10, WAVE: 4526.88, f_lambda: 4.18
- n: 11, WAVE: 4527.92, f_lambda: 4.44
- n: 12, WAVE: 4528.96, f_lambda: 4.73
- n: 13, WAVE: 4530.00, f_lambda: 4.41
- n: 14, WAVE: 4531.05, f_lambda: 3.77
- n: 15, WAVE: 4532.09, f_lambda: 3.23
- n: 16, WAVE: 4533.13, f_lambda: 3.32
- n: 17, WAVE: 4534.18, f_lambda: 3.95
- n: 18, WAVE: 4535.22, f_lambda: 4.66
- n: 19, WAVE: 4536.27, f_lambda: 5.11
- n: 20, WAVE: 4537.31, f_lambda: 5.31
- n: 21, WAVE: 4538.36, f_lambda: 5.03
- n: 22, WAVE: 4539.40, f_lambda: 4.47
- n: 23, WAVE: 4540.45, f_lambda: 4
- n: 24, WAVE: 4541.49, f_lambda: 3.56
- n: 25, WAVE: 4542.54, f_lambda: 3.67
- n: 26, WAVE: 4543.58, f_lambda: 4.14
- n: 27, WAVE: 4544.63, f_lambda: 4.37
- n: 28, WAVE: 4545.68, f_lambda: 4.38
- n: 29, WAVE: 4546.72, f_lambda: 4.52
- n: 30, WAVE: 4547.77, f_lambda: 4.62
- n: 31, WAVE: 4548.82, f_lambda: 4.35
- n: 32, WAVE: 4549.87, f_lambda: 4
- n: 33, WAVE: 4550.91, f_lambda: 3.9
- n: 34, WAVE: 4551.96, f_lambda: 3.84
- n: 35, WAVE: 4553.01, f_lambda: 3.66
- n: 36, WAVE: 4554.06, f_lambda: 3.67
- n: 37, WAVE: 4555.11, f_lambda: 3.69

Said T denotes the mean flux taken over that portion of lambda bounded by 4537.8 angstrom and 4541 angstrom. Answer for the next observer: 4.5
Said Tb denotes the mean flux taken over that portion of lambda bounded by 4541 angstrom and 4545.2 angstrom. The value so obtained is 3.94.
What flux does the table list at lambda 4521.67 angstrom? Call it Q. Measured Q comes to 4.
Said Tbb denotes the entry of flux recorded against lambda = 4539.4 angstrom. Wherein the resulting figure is 4.47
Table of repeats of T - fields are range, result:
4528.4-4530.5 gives 4.58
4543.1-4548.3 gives 4.4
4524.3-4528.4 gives 4.16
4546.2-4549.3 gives 4.5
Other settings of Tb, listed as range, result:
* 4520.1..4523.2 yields 3.9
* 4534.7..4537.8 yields 5.03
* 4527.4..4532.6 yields 4.12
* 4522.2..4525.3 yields 3.88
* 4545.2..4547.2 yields 4.47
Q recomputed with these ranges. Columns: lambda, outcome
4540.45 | 4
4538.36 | 5.03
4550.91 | 3.9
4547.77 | 4.62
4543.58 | 4.14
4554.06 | 3.67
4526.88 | 4.18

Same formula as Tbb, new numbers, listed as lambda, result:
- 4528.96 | 4.73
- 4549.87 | 4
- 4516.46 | 3.54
